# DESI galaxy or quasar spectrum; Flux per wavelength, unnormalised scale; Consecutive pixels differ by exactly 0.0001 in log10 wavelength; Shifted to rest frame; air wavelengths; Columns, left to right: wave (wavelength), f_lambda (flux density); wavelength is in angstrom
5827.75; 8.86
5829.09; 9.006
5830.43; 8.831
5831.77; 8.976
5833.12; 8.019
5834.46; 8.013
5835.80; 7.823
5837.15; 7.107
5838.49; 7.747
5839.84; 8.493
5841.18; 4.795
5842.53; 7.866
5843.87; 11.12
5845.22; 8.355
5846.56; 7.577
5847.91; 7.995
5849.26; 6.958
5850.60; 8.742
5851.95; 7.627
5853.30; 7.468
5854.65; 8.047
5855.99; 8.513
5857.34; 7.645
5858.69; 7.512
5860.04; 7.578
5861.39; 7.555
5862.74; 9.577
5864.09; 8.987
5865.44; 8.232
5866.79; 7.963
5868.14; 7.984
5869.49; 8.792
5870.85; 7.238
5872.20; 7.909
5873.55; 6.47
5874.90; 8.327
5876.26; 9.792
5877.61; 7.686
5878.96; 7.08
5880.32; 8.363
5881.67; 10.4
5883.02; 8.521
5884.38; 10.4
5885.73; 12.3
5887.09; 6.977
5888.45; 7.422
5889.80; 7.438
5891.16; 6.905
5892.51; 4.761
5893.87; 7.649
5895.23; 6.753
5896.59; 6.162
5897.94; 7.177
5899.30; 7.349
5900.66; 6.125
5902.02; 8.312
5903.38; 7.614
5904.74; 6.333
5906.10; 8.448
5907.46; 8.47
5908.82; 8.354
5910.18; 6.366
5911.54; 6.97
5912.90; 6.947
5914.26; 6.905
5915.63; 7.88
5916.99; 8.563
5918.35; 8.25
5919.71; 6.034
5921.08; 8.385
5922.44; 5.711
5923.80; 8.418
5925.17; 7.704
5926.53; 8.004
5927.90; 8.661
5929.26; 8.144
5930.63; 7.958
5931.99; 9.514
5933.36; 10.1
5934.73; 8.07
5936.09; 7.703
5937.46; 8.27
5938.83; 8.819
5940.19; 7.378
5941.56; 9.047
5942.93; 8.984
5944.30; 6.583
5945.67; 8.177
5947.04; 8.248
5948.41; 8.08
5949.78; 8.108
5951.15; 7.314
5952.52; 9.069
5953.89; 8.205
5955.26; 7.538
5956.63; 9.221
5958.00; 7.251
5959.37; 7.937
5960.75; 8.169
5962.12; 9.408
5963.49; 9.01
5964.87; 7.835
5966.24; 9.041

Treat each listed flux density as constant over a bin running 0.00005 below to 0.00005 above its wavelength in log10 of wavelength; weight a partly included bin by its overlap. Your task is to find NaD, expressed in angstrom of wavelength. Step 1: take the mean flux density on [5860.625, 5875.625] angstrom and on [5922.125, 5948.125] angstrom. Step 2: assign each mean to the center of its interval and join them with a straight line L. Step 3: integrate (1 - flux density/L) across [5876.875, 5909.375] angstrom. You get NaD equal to 1.4 angstrom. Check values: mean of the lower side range 8.09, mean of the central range 7.79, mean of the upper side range 8.22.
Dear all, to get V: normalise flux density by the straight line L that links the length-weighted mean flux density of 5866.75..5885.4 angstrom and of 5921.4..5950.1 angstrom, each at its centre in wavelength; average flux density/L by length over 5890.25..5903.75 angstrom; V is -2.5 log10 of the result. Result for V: 0.21 mag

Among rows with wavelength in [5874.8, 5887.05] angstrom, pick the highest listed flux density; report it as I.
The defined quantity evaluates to 12.3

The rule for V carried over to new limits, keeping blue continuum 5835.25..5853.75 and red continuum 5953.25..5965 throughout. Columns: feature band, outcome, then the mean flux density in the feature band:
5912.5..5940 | 0.023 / 8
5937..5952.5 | 0.016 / 8.13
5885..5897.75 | 0.091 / 7.38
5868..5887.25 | -0.083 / 8.61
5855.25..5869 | -0.035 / 8.17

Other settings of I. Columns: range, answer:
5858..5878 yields 9.792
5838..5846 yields 11.12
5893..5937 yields 10.1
